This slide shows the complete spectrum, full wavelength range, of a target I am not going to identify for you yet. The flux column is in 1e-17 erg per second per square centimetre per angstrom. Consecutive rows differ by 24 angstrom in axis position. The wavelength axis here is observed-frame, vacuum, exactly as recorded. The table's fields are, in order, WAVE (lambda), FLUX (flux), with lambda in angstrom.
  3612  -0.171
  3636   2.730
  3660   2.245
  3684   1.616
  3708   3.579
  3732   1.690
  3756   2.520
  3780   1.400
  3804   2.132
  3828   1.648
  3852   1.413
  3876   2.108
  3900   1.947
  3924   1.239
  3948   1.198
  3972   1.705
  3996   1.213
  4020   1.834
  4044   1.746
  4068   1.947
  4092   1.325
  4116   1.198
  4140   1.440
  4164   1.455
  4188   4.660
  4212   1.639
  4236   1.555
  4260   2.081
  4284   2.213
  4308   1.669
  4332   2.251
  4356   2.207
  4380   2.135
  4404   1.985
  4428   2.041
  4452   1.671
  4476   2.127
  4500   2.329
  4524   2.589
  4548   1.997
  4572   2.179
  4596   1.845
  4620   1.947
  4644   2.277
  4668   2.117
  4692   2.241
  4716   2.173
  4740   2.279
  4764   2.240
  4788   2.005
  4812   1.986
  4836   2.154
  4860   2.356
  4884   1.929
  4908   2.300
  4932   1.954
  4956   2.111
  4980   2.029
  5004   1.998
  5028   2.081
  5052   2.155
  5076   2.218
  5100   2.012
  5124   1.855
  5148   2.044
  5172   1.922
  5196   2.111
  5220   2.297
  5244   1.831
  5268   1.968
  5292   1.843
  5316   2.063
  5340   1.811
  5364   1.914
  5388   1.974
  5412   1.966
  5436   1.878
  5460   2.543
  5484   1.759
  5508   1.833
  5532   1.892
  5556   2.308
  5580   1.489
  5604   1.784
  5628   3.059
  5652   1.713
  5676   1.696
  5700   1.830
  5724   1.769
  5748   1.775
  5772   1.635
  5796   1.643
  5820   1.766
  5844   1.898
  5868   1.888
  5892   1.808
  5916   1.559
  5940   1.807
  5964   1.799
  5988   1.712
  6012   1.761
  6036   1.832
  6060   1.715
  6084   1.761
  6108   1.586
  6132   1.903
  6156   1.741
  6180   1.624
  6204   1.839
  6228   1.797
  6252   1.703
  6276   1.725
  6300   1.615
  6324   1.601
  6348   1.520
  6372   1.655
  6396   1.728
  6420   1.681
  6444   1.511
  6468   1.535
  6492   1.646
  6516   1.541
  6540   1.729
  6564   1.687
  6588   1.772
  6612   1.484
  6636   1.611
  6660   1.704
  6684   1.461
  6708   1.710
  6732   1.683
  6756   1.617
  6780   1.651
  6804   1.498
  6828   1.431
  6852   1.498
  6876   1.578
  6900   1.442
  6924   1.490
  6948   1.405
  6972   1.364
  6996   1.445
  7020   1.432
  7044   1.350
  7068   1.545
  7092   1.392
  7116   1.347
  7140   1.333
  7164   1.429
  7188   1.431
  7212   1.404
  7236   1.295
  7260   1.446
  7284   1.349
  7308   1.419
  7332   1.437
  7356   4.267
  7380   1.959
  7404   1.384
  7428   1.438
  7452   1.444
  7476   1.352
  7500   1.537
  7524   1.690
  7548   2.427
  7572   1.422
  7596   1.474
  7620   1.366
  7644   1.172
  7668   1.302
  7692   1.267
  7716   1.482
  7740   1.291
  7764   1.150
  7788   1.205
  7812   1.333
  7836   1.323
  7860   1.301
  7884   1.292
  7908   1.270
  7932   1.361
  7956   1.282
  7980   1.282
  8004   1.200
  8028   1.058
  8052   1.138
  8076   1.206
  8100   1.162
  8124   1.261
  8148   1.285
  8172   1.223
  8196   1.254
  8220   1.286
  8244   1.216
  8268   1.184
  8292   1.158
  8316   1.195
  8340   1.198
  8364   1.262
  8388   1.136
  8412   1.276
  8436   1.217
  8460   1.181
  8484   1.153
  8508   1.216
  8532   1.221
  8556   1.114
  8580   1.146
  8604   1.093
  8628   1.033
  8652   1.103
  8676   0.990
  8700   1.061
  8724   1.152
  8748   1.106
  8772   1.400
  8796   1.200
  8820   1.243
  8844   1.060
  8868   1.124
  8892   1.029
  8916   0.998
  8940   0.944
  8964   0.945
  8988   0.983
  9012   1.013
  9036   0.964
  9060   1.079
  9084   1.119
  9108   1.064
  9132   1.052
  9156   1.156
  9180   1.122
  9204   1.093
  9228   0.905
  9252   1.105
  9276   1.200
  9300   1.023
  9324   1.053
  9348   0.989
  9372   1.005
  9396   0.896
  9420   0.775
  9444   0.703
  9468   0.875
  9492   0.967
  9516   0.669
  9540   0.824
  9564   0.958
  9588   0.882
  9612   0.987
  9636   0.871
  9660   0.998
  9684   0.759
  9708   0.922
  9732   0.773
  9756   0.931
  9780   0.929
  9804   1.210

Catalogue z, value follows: 0.122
